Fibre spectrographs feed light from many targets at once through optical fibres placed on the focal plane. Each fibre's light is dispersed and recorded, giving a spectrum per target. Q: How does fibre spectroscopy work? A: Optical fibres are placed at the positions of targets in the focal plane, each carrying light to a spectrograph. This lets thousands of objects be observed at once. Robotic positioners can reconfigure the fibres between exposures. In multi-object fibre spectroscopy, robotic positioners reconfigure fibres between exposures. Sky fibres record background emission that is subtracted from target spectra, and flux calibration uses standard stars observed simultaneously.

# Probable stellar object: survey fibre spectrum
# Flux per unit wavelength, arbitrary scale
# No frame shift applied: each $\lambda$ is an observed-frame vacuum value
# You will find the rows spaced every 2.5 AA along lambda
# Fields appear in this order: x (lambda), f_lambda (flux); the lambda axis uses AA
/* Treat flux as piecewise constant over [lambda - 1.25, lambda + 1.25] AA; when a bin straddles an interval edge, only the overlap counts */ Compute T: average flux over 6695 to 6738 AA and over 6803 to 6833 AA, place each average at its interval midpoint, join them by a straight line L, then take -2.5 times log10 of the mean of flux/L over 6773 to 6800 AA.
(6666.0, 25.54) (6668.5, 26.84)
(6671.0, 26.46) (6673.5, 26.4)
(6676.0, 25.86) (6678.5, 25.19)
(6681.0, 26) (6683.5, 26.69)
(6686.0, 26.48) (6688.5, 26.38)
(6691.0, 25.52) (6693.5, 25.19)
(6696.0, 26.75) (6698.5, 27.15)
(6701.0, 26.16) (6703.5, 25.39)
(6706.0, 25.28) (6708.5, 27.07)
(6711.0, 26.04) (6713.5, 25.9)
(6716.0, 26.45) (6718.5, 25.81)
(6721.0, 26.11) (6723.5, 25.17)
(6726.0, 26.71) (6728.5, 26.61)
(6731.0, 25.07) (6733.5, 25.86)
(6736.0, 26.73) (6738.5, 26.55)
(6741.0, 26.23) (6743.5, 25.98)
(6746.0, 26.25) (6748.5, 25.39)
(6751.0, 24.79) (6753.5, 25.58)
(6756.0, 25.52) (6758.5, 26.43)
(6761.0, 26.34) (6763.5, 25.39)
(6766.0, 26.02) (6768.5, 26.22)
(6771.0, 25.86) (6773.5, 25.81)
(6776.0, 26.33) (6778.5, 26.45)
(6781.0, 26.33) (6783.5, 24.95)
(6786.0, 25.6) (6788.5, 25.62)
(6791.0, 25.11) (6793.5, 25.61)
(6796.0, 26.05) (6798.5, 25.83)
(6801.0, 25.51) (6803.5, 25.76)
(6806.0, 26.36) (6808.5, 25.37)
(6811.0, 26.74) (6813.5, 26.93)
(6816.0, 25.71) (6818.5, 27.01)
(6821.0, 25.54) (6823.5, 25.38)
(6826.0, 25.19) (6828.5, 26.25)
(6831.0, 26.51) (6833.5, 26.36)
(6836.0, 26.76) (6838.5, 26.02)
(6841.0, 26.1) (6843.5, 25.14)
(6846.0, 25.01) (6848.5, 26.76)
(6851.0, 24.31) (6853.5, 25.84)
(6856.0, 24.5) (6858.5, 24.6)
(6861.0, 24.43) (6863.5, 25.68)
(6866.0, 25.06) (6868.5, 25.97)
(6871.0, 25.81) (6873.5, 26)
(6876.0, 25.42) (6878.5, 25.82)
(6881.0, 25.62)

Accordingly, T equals 0.01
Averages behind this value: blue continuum 26.1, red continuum 26.1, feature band 25.8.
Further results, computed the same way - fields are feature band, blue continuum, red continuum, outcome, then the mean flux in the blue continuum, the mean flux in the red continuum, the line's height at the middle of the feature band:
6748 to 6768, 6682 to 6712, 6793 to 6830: 0.01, 26.2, 26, 26.1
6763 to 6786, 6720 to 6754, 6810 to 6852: 0.00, 25.9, 26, 26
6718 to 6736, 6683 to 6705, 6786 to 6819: 0.01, 26.2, 25.9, 26.1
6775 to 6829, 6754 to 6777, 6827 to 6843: 0.01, 26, 26.3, 26.1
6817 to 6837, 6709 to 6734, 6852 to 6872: -0.03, 26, 25.2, 25.4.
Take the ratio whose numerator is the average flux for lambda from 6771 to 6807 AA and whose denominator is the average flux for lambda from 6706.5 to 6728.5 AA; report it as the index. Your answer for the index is 1.0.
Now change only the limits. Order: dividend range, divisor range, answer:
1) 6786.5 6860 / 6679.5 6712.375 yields 0.99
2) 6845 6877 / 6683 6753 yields 0.97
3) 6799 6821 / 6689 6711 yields 1.00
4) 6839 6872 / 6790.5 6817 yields 0.98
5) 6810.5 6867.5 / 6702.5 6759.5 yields 0.99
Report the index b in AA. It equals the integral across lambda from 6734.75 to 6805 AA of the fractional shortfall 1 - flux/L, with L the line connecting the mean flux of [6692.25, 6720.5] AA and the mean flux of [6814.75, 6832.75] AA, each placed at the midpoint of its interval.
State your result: 0.4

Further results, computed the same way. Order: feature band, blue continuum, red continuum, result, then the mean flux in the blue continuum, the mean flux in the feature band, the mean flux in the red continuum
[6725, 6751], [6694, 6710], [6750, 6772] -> -0.1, 26.2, 26.1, 25.8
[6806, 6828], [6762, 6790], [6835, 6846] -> -0.1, 25.9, 26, 25.9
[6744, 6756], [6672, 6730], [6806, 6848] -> 0.2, 26.1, 25.5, 26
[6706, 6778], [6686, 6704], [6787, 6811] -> -0.1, 26.1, 26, 25.7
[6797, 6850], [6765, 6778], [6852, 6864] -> -1.3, 26.1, 26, 25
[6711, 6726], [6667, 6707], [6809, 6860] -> 0.0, 26.1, 26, 25.8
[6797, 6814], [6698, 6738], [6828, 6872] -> -0.2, 26.1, 26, 25.6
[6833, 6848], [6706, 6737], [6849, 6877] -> -0.3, 26.1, 25.9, 25.3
